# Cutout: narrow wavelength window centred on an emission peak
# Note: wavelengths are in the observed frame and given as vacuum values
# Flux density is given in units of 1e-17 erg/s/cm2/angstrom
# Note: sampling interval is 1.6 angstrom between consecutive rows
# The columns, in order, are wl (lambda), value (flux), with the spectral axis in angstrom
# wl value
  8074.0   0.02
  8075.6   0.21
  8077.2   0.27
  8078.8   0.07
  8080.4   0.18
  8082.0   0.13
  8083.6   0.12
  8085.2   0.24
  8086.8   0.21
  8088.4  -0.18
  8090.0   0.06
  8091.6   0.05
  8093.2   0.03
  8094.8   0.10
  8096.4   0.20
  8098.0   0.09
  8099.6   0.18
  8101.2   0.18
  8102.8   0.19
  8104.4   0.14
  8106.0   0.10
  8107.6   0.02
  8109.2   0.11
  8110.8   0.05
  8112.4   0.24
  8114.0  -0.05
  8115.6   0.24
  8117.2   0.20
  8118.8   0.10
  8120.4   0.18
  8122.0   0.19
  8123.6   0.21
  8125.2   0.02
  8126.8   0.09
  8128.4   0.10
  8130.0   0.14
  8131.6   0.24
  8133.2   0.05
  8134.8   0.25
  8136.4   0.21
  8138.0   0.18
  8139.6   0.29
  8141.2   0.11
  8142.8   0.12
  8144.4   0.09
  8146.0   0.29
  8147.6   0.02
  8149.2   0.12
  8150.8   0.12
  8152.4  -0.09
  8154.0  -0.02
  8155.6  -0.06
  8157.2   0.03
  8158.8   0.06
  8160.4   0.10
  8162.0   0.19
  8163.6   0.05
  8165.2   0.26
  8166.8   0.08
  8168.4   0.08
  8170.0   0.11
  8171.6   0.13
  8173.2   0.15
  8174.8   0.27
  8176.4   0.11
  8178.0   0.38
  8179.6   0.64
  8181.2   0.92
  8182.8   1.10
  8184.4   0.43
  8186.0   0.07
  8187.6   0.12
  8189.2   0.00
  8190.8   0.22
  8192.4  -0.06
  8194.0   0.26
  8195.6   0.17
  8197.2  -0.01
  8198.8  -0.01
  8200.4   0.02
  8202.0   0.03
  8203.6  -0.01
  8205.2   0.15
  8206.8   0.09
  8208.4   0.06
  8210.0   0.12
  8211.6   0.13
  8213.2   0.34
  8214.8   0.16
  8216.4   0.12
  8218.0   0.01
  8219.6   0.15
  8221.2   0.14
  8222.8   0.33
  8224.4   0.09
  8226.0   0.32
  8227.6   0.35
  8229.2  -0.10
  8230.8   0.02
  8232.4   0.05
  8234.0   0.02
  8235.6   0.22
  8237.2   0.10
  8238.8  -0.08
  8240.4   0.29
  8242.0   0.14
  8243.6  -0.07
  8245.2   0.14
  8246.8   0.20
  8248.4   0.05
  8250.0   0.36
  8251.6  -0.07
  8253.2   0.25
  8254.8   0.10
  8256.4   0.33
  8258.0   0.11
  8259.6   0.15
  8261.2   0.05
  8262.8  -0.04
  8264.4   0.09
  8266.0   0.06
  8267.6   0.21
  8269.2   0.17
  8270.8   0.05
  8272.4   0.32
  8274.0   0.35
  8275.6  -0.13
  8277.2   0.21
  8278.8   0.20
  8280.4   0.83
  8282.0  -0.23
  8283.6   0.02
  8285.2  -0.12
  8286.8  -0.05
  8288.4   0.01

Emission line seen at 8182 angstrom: H-gamma 4340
